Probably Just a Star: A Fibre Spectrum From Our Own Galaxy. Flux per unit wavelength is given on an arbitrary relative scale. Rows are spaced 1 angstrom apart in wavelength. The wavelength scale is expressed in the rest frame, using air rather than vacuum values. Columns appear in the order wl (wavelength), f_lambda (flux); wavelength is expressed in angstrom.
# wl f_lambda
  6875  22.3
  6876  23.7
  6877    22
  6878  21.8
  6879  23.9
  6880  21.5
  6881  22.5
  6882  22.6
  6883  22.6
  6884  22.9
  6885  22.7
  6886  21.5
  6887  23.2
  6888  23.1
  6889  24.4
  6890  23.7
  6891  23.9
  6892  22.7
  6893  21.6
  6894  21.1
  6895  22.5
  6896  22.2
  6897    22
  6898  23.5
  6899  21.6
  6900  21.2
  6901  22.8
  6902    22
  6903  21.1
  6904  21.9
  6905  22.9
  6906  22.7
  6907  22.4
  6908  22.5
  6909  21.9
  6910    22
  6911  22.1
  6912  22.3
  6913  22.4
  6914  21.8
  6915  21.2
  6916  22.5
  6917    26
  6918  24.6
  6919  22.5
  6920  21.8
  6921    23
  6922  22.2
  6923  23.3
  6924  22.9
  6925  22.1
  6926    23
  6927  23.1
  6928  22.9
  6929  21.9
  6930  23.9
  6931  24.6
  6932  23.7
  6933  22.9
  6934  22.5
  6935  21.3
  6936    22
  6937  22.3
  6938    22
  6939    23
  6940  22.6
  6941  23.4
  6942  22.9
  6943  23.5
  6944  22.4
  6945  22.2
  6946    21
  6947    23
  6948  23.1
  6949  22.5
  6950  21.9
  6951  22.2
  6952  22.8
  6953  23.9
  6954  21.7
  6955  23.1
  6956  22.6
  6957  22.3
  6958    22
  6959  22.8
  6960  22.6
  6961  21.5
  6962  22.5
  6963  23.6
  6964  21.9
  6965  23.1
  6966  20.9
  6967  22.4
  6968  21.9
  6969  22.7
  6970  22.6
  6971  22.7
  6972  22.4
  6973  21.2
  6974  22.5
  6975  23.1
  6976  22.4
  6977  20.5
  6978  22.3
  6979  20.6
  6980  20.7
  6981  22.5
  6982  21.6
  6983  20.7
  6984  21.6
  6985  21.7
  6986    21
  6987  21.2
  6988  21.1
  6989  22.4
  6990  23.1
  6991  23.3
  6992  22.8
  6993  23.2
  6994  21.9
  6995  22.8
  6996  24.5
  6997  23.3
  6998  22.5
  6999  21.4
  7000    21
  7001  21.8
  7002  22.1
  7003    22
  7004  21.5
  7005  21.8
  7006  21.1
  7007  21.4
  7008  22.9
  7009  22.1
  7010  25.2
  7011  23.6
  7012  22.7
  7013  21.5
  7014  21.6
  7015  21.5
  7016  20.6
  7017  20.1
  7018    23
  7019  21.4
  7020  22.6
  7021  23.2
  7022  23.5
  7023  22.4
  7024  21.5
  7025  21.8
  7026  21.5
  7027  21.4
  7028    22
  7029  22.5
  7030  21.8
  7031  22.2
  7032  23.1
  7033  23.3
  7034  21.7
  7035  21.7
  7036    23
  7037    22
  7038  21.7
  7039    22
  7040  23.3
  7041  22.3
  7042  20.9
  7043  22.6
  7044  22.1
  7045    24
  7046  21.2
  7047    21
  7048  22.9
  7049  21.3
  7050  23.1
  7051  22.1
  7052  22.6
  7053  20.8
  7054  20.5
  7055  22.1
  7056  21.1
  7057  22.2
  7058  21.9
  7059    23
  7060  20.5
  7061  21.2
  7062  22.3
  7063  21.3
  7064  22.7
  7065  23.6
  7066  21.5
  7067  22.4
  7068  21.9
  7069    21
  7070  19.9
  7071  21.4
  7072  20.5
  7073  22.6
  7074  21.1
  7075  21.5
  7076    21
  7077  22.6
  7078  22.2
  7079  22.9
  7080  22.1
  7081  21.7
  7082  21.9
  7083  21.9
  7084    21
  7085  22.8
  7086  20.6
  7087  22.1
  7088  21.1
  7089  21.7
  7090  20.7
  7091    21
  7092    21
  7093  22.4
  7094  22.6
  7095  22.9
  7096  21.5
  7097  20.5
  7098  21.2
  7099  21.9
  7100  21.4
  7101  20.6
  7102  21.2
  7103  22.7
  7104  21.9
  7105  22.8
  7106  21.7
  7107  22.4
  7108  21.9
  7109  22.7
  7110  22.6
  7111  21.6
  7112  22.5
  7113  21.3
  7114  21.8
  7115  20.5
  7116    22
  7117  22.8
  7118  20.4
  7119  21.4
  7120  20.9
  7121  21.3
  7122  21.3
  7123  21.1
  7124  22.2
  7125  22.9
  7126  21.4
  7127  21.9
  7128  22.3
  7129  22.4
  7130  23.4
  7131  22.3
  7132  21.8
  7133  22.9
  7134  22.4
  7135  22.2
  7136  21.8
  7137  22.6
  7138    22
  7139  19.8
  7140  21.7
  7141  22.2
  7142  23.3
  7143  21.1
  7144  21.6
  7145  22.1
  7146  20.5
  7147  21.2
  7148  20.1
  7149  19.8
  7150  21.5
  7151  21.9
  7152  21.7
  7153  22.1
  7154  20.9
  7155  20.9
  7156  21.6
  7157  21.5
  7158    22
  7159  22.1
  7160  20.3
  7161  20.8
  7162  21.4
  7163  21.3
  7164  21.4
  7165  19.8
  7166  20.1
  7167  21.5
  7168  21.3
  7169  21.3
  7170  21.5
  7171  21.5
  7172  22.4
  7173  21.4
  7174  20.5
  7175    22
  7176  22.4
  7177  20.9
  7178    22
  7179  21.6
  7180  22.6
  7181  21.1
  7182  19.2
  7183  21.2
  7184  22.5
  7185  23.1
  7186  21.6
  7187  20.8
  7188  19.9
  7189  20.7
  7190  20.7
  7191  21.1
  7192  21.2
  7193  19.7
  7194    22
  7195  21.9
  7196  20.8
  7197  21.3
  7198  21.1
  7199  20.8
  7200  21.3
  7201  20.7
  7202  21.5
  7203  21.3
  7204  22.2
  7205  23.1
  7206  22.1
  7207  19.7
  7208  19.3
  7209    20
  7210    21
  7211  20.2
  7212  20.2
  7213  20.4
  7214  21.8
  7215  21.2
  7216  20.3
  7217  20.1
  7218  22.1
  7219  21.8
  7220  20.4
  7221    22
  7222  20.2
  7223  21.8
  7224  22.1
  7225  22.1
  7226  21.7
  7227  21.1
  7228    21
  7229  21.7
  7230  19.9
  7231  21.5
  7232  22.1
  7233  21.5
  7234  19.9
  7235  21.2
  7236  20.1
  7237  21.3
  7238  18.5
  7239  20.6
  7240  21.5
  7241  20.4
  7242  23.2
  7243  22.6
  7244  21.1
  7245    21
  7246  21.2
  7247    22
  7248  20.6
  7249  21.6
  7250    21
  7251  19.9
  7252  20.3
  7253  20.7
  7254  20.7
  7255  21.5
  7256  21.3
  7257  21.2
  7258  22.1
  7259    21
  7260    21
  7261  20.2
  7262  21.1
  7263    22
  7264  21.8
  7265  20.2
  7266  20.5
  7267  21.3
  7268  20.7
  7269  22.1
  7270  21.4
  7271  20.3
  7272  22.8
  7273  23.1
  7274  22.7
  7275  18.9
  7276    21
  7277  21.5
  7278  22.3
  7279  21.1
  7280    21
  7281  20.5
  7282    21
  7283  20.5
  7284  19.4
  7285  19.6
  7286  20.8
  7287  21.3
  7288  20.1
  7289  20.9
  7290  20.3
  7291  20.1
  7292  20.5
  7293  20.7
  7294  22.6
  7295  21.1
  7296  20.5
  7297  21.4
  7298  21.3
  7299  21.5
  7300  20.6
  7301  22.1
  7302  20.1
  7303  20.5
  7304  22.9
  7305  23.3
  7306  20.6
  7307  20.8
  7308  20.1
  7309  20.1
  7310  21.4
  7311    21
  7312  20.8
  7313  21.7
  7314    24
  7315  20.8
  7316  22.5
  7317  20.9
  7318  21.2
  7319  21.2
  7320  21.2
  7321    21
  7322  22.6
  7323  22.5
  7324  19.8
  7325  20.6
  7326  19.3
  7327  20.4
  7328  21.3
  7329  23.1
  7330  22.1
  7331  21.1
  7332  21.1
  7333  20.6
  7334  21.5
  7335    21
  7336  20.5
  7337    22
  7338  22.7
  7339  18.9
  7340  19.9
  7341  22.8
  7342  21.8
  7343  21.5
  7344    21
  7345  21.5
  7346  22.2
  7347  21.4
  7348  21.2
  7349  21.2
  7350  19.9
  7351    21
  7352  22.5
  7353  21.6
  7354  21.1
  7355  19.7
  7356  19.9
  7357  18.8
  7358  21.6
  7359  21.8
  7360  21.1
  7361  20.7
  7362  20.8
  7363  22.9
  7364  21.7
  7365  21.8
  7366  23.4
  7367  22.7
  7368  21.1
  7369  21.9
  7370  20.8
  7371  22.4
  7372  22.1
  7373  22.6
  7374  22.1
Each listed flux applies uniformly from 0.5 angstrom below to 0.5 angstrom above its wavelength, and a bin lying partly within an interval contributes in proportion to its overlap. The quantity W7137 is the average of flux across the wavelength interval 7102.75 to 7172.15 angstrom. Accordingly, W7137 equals 21.7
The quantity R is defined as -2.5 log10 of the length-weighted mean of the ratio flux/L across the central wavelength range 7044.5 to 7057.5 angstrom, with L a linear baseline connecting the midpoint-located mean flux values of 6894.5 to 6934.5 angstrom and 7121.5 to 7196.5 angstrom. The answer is 0.00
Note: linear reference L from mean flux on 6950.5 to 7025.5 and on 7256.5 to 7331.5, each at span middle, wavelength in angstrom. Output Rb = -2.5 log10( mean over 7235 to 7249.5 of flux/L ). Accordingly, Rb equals 0.01 mag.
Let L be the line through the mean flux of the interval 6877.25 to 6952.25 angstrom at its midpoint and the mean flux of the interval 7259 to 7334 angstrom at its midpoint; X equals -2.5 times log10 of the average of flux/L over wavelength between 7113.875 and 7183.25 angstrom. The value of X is 0.01 mag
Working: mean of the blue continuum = 22.6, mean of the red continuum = 21.1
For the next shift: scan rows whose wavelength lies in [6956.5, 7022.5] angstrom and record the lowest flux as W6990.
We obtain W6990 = 20.1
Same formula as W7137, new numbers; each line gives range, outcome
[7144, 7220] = 21.2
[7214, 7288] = 21.1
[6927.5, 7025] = 22.3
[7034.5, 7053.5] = 22.1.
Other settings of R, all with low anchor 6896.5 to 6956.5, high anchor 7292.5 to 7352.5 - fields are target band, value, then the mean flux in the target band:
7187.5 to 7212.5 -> 0.04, 21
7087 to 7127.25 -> 0.01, 21.7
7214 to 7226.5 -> 0.01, 21.3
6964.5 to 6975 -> 0.01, 22.3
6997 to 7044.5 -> 0.01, 22.1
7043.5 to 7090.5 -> 0.02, 21.8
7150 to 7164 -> 0.02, 21.4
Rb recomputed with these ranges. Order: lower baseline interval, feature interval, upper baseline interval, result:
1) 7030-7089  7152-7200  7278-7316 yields 0.01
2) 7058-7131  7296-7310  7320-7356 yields 0.01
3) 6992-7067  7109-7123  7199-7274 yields 0.01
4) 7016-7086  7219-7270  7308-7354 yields 0.02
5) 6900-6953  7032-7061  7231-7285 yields 0.00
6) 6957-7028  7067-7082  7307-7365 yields 0.01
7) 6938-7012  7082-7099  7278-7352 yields 0.02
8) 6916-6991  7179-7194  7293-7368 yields 0.03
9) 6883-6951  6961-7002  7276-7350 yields 0.01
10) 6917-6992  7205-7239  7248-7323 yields 0.02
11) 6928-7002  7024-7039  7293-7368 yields 0.00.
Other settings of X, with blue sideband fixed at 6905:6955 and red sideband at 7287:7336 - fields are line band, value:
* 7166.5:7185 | 0.01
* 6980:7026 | 0.01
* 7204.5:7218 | 0.04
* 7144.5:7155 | 0.03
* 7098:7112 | 0.00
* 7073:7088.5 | 0.01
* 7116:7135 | 0.00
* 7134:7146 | 0.00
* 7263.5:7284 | 0.01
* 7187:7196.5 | 0.04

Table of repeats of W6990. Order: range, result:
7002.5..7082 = 19.9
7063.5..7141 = 19.8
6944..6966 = 20.9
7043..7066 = 20.5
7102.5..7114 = 21.3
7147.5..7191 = 19.2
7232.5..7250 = 18.5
